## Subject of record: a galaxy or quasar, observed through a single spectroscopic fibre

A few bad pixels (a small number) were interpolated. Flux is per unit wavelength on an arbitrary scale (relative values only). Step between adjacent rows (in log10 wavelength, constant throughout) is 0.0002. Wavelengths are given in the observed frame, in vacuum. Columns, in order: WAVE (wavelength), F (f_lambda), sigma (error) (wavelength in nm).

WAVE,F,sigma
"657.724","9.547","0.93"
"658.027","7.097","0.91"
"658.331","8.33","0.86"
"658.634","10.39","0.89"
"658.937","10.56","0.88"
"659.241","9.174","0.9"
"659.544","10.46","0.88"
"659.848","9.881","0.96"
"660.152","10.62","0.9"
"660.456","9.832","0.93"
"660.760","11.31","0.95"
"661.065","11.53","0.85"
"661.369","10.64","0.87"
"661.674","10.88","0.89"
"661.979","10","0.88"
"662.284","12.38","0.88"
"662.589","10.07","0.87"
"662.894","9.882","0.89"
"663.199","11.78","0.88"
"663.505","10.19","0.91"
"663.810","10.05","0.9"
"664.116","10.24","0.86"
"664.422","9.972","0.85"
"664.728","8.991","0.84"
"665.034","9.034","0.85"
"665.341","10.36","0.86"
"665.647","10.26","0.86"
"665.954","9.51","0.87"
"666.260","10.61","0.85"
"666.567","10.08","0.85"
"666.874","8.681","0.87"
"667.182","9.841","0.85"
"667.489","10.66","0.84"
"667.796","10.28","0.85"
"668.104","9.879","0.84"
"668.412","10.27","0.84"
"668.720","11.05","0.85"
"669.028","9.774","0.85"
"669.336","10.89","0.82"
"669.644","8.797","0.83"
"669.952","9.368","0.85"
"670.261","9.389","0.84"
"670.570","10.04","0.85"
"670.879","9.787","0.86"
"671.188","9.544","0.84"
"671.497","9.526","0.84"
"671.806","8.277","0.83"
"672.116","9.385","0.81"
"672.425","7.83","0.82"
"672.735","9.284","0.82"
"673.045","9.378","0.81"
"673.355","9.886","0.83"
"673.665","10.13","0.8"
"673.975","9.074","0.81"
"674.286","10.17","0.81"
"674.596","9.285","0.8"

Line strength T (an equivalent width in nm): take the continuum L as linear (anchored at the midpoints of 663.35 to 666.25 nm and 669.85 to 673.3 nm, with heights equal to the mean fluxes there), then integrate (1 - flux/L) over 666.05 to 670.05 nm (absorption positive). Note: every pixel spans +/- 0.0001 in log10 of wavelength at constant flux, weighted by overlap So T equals -0.178 nm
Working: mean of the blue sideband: 9.88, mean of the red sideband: 9.27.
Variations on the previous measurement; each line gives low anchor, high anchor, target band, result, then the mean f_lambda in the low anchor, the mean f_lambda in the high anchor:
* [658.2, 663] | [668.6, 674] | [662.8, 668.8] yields -0.063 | 10.4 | 9.52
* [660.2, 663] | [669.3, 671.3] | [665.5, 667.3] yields 0.052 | 10.7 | 9.62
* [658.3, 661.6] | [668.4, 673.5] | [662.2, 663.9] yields -0.096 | 10.3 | 9.54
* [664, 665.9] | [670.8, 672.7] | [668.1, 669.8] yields -0.142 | 9.78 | 9.04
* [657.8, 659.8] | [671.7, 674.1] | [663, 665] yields -0.178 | 9.37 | 9.18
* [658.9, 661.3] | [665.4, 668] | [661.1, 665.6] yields -0.057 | 10.4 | 10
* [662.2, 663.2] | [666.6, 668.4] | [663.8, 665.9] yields 0.121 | 10.8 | 9.91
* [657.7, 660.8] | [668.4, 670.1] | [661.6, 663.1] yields -0.134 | 9.7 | 10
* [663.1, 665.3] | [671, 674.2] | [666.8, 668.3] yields -0.036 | 10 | 9.26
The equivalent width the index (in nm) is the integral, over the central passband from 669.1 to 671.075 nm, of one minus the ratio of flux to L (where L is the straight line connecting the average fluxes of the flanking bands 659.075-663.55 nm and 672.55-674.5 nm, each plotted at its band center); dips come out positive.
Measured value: 0.04 nm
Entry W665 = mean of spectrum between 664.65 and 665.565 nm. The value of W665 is 9.56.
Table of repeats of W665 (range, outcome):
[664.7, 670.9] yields 9.9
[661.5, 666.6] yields 10.3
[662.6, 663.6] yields 10.6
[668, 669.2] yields 10.3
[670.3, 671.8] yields 9.56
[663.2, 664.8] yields 10.1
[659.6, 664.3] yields 10.6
